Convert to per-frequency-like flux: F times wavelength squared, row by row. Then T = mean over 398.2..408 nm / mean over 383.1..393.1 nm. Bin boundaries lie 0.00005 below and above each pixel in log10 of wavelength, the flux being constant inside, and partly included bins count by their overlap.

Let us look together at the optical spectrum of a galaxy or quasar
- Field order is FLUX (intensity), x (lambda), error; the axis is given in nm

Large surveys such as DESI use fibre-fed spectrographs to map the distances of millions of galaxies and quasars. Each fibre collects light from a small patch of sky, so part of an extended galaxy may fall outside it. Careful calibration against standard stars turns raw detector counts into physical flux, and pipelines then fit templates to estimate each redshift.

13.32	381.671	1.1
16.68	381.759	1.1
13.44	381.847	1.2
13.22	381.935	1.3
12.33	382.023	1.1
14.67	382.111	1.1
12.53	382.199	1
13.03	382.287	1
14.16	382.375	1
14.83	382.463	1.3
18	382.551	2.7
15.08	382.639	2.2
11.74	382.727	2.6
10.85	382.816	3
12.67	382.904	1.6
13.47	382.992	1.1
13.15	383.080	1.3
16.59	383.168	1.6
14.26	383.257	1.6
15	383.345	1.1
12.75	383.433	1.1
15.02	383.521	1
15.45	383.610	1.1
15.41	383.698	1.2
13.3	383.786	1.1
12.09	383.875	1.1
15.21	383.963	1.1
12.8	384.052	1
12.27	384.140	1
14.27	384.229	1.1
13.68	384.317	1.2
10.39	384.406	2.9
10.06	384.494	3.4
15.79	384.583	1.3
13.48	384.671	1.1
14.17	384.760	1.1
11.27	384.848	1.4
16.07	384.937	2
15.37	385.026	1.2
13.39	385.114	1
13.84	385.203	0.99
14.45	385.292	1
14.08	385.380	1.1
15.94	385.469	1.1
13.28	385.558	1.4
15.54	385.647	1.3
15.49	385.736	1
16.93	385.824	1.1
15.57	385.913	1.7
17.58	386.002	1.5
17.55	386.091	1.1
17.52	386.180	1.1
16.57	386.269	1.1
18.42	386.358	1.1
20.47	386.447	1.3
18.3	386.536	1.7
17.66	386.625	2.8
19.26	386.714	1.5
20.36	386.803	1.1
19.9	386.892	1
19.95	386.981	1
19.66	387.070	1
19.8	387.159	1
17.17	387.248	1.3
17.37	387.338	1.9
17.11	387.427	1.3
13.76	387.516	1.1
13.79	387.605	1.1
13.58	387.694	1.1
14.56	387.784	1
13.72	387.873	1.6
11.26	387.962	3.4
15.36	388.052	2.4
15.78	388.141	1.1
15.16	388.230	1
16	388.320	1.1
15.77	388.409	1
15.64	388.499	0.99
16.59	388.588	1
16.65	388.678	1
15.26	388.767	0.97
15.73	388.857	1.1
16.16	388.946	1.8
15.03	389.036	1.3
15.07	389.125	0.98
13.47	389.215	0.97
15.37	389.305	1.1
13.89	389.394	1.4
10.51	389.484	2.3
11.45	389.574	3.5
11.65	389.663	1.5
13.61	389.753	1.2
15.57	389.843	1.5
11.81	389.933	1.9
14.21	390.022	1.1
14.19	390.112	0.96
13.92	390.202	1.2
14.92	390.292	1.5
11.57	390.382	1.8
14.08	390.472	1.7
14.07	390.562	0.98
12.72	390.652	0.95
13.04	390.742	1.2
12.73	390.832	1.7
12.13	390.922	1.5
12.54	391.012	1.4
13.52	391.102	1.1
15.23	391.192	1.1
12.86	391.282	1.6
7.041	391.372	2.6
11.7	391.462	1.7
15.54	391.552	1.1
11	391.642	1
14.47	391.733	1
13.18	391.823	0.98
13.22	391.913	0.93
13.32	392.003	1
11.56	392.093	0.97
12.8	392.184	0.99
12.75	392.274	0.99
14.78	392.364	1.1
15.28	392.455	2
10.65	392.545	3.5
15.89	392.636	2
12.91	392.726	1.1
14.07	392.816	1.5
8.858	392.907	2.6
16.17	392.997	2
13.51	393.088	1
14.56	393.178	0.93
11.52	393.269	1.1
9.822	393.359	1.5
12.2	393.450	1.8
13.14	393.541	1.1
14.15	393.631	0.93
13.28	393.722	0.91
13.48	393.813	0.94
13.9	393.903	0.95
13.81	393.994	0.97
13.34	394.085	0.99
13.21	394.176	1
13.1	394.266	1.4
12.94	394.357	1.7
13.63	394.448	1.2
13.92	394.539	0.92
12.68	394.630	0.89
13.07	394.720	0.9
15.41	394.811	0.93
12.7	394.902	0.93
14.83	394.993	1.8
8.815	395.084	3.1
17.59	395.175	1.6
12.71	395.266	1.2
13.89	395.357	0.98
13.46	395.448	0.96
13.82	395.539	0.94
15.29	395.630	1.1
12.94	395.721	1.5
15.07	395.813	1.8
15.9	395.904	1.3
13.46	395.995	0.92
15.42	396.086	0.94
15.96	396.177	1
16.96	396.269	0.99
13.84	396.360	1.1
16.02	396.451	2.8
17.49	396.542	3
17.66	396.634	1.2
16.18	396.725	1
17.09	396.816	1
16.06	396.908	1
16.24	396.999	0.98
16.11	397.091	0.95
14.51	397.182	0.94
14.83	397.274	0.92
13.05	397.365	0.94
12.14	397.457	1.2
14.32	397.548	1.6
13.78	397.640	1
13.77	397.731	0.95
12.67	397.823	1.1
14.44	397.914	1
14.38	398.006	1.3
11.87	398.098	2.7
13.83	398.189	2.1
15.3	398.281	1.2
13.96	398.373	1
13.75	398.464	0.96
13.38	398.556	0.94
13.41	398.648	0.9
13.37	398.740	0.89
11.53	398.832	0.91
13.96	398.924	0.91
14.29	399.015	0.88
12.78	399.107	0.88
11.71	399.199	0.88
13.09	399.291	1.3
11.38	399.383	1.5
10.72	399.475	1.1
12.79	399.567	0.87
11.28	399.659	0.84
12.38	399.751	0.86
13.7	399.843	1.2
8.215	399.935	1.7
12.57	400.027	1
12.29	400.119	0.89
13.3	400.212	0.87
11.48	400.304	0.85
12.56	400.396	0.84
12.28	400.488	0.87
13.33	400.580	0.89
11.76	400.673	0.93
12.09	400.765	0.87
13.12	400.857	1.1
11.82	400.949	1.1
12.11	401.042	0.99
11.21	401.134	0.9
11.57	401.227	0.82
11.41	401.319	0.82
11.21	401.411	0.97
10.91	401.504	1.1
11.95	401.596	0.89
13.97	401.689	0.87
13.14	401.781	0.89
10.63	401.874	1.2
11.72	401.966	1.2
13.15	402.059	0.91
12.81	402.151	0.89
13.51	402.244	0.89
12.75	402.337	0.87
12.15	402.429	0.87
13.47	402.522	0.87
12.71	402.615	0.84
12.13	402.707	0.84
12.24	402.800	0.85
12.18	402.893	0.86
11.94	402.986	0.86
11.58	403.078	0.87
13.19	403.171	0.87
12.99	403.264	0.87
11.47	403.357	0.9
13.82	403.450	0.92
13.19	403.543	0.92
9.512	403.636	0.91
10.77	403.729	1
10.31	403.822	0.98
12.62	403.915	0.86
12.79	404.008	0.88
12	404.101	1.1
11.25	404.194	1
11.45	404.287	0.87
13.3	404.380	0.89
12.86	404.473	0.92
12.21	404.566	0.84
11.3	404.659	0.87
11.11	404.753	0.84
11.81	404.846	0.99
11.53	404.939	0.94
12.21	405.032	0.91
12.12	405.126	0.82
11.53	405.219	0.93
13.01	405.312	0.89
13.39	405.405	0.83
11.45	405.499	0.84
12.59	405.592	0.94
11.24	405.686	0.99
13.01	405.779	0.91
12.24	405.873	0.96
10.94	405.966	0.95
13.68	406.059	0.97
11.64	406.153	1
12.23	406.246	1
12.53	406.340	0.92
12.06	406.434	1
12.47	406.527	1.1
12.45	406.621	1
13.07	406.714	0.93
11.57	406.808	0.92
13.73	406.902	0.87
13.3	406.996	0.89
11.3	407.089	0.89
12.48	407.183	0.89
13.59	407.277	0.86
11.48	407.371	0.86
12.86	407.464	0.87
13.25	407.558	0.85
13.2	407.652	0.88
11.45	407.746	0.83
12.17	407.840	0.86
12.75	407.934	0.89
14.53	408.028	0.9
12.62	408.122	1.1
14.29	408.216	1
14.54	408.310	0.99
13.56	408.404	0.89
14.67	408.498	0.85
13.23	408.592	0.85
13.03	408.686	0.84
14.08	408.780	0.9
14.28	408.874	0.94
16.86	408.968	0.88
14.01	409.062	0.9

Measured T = 0.9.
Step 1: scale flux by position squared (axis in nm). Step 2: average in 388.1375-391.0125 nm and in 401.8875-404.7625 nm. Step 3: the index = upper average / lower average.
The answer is 0.93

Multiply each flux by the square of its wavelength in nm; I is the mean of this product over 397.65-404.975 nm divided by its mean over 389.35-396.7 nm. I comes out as 0.96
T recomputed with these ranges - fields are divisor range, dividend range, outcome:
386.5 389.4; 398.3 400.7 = 0.82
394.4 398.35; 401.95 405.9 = 0.87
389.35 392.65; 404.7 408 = 1.02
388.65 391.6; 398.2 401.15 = 0.97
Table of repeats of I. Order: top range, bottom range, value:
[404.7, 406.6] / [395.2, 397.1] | 0.83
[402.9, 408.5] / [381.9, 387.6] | 0.91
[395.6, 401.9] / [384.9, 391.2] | 0.93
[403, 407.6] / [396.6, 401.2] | 0.95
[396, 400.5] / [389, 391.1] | 1.07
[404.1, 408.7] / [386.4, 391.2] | 0.90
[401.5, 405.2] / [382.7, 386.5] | 0.92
